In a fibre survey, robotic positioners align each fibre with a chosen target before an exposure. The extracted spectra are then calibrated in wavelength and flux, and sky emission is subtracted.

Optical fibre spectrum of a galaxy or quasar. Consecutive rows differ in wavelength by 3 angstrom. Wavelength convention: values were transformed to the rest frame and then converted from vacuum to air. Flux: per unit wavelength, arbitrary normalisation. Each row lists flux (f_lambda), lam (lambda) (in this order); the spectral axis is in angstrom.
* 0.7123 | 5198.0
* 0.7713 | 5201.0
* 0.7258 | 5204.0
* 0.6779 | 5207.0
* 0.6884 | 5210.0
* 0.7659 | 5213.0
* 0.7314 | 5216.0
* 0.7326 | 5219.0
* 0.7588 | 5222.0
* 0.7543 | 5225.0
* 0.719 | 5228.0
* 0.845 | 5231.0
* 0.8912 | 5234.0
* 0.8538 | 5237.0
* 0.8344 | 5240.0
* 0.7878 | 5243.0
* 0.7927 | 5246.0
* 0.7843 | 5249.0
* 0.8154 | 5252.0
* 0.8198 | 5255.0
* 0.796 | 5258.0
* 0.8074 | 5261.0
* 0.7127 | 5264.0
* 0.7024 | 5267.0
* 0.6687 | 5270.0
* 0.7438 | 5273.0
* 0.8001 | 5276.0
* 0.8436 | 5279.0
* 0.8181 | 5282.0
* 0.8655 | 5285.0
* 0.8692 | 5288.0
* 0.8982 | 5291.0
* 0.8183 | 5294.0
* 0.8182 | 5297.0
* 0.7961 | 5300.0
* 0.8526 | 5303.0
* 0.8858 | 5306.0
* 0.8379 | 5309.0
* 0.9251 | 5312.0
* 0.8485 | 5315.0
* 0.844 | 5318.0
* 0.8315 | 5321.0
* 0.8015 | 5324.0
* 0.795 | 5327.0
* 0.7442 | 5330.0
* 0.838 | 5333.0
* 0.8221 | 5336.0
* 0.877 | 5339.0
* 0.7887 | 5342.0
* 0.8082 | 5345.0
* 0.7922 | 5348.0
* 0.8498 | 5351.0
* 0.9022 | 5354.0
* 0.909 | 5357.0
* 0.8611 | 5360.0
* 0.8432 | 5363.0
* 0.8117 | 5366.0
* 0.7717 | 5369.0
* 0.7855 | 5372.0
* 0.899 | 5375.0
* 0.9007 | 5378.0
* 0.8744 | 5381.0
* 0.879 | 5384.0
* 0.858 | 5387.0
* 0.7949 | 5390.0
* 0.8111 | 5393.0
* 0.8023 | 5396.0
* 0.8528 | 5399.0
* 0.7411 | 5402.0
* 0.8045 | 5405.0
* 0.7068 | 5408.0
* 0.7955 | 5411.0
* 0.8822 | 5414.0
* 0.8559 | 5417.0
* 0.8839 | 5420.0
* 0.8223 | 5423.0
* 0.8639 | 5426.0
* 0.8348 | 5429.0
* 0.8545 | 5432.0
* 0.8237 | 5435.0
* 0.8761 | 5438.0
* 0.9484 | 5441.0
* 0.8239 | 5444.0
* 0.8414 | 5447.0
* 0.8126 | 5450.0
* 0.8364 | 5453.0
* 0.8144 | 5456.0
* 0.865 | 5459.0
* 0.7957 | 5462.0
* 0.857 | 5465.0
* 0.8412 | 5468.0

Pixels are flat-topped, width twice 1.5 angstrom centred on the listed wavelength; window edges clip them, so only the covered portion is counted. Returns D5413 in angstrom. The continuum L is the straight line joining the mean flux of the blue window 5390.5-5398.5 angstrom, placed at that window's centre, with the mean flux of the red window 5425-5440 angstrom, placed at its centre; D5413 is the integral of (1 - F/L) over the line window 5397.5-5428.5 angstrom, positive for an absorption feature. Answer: 0.4 angstrom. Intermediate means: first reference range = 0.811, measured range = 0.821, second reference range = 0.853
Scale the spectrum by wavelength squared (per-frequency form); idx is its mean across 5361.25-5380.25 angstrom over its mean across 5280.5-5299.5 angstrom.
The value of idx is 1.0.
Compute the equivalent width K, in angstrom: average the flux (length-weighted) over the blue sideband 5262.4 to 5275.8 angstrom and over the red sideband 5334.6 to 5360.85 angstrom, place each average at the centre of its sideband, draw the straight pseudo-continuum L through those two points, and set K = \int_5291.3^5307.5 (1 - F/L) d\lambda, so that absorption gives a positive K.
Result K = -1.5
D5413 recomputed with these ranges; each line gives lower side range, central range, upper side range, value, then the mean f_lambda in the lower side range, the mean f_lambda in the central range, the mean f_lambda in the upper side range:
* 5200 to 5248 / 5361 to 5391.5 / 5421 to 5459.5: -0.6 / 0.771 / 0.842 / 0.848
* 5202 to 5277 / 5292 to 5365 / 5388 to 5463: -3.6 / 0.768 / 0.837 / 0.83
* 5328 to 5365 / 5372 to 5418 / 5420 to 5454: 0.8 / 0.835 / 0.829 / 0.851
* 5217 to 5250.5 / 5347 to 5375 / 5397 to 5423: -1.1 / 0.795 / 0.84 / 0.815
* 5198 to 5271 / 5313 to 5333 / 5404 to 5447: -0.3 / 0.768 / 0.816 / 0.842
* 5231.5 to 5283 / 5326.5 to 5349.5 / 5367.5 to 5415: 0.0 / 0.793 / 0.809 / 0.822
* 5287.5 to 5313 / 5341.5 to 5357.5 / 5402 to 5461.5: 0.1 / 0.854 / 0.841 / 0.836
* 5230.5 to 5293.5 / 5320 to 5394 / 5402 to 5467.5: -1.0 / 0.807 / 0.834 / 0.836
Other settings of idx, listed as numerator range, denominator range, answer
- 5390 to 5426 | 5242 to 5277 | 1.12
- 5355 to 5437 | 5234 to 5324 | 1.07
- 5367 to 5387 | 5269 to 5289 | 1.10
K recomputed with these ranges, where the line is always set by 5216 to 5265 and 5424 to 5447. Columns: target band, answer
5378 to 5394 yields -0.15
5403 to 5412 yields 0.88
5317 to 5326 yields -0.03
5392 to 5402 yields 0.42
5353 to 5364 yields -0.62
